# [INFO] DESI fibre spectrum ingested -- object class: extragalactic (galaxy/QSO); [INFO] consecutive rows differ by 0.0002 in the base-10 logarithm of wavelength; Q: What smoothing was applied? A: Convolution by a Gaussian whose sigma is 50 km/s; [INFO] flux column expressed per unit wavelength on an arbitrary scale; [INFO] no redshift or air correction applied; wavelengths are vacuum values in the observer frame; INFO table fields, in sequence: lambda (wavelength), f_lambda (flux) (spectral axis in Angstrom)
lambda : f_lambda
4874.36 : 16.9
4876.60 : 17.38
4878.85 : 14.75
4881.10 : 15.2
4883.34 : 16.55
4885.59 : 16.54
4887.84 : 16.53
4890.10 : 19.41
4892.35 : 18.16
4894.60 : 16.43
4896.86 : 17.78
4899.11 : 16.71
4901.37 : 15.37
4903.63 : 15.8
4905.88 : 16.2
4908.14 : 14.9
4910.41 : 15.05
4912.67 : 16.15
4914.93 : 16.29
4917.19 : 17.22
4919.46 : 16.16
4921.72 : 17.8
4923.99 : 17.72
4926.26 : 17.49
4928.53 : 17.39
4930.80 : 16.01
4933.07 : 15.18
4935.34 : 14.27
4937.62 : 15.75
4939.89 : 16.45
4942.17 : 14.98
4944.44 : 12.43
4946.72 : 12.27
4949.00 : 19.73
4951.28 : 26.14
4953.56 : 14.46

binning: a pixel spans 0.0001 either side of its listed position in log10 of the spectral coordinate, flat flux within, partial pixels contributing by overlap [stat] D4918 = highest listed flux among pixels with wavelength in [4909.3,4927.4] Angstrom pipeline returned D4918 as 17.8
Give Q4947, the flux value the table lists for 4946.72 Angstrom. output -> 12.27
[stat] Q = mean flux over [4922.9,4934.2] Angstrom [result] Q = 16.8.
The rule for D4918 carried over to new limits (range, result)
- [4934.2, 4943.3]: 16.45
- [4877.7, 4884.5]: 16.55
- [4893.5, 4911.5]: 17.78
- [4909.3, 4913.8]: 16.15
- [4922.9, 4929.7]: 17.72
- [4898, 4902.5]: 16.71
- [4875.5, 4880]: 17.38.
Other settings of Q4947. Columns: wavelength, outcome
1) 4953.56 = 14.46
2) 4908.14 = 14.9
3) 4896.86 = 17.78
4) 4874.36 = 16.9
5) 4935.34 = 14.27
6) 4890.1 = 19.41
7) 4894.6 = 16.43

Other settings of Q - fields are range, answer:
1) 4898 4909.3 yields 15.8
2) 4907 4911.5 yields 14.9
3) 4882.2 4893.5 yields 17.4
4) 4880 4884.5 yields 15.9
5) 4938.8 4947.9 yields 14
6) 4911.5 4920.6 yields 16.5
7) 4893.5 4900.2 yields 17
